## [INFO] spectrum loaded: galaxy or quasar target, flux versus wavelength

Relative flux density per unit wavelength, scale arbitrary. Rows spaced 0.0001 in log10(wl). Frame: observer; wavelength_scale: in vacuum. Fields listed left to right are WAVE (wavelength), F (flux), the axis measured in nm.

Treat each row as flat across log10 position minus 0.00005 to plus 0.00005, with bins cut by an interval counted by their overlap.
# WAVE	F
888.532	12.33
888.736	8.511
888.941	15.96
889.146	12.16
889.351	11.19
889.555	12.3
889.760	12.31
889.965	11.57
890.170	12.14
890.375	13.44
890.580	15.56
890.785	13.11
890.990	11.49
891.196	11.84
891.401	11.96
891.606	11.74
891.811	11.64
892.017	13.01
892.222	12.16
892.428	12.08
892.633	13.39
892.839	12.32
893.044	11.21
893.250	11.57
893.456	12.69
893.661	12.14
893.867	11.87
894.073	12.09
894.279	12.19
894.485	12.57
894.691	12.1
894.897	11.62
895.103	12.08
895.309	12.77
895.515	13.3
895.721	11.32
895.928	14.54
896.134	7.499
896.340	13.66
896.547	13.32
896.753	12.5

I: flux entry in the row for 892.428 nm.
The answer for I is 12.08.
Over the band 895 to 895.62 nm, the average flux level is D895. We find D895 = 12.7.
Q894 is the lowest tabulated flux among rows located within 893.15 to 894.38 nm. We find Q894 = 11.57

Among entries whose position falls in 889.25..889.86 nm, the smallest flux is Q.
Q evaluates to 11.19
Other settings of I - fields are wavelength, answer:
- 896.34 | 13.66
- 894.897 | 11.62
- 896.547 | 13.32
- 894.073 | 12.09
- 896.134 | 7.499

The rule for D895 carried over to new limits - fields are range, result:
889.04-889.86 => 12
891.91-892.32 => 12.6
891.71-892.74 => 12.4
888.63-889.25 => 12.2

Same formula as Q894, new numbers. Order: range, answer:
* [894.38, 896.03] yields 11.32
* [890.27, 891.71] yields 11.49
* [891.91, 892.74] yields 12.08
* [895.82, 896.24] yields 7.499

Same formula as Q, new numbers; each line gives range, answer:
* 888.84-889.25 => 12.16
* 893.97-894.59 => 12.09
